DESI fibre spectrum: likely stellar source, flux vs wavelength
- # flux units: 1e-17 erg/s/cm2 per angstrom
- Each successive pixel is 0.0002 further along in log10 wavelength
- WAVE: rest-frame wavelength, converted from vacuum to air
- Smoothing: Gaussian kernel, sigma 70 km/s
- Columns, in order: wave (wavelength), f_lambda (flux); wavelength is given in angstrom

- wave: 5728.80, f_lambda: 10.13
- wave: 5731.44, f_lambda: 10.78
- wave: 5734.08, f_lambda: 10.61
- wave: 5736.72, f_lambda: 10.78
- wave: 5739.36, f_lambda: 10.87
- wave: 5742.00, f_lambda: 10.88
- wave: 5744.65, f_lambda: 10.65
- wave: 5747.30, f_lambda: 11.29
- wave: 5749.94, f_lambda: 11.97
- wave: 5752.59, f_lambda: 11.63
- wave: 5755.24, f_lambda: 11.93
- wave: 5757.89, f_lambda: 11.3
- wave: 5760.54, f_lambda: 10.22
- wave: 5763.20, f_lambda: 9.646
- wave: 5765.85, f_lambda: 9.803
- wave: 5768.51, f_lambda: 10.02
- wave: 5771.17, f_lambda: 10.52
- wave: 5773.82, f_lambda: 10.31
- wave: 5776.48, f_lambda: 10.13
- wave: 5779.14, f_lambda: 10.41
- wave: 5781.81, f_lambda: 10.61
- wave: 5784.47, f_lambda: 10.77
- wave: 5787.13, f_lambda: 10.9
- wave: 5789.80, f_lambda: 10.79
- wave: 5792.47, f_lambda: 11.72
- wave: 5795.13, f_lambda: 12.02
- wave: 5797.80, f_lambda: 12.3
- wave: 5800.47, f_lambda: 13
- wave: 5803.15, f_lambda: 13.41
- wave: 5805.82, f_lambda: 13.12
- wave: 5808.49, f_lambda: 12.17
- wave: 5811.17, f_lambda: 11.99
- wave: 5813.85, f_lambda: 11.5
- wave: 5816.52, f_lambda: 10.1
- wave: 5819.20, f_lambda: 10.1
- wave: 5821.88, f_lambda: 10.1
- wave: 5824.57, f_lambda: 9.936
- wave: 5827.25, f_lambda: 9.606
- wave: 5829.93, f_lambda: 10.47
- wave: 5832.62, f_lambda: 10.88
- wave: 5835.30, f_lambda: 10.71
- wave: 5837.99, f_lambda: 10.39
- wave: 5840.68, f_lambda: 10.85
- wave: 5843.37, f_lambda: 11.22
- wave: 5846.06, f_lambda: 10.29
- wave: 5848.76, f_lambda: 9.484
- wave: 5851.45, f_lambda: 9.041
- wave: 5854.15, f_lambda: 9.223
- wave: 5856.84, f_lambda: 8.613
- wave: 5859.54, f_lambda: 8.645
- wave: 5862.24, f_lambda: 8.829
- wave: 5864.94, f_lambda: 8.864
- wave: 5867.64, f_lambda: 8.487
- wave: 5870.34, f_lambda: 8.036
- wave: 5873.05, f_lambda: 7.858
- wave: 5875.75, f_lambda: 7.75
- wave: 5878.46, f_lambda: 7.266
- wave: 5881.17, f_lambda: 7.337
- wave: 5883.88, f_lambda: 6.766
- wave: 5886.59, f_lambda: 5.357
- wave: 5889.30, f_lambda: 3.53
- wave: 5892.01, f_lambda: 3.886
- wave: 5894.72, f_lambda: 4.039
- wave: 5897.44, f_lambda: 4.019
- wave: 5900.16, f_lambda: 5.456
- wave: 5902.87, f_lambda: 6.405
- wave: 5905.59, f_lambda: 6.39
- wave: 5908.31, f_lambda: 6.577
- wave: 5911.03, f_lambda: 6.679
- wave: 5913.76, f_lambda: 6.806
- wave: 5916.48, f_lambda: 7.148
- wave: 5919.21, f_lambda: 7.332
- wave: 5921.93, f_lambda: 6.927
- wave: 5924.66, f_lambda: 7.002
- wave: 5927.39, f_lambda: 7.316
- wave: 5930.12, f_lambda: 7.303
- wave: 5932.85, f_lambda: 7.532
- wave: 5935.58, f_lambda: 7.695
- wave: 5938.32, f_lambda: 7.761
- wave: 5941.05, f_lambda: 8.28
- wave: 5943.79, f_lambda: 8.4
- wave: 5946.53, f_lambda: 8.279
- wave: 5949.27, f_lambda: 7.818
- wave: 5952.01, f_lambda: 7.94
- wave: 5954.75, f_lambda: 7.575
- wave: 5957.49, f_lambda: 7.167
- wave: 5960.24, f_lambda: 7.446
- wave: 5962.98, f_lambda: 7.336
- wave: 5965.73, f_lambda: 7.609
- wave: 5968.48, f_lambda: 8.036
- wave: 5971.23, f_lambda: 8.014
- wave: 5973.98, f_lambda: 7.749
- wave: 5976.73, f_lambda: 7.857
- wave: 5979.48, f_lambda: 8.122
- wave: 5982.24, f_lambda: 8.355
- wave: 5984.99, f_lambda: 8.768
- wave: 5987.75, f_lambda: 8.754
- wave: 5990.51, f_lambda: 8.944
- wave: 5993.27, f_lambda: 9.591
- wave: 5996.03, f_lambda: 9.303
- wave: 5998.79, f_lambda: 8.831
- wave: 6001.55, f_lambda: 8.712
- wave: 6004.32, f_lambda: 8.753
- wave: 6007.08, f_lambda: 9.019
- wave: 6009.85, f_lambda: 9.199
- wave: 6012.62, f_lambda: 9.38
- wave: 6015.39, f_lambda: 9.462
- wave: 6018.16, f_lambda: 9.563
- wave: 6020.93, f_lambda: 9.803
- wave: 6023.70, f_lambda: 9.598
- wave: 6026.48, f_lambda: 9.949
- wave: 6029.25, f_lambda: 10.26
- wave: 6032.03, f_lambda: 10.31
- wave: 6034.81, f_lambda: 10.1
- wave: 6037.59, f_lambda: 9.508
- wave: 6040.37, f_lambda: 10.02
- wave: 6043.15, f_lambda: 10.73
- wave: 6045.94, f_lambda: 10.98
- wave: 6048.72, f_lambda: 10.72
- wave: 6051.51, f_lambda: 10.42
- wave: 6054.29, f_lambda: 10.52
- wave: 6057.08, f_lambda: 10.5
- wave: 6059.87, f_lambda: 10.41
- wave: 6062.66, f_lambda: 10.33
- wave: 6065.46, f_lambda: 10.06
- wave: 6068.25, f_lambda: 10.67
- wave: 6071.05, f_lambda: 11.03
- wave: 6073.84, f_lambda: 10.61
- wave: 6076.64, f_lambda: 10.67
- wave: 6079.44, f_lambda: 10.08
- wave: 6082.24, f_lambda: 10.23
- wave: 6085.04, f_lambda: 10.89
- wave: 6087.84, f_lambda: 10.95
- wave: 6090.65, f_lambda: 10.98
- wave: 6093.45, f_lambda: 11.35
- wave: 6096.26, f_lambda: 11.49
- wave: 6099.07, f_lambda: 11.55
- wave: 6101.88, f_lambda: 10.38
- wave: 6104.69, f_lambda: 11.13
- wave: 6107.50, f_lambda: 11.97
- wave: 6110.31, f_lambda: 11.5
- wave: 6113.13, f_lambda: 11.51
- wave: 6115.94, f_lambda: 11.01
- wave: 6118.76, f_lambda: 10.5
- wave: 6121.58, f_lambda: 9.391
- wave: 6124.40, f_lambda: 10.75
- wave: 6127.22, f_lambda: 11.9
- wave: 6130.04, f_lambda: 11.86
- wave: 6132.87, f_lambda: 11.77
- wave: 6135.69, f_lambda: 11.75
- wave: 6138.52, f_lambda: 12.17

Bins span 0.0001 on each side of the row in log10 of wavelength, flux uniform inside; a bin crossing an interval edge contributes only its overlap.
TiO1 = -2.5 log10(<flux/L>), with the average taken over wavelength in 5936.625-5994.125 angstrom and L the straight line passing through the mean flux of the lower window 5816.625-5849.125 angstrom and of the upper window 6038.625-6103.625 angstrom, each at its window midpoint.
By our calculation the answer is 0.29 mag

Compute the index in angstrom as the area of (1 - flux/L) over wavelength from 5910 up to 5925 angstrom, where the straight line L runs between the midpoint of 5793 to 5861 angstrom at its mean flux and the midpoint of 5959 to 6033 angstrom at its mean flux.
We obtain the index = 4.2 angstrom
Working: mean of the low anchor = 10.8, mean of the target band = 6.99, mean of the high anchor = 8.84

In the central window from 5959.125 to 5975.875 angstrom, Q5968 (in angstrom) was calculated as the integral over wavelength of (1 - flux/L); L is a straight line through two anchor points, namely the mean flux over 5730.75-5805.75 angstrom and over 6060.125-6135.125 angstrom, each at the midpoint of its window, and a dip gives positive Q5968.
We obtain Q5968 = 5.0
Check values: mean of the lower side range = 11.1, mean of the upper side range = 10.9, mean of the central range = 7.71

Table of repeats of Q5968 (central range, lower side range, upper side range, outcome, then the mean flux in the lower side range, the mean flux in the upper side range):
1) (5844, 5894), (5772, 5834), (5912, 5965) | 9.1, 11.1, 7.52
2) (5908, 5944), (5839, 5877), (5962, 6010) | 5.9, 9.1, 8.49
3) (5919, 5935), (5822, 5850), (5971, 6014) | 3.7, 10.4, 8.73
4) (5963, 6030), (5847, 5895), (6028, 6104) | 4.5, 7.49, 10.6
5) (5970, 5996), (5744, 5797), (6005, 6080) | 4.5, 10.8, 10.1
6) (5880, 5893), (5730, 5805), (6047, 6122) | 6.6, 11.1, 10.8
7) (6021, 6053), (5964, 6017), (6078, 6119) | -1.8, 8.65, 11.1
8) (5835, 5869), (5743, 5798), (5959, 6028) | 1.8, 10.9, 8.73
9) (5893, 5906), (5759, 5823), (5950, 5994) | 5.8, 11.1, 8.05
